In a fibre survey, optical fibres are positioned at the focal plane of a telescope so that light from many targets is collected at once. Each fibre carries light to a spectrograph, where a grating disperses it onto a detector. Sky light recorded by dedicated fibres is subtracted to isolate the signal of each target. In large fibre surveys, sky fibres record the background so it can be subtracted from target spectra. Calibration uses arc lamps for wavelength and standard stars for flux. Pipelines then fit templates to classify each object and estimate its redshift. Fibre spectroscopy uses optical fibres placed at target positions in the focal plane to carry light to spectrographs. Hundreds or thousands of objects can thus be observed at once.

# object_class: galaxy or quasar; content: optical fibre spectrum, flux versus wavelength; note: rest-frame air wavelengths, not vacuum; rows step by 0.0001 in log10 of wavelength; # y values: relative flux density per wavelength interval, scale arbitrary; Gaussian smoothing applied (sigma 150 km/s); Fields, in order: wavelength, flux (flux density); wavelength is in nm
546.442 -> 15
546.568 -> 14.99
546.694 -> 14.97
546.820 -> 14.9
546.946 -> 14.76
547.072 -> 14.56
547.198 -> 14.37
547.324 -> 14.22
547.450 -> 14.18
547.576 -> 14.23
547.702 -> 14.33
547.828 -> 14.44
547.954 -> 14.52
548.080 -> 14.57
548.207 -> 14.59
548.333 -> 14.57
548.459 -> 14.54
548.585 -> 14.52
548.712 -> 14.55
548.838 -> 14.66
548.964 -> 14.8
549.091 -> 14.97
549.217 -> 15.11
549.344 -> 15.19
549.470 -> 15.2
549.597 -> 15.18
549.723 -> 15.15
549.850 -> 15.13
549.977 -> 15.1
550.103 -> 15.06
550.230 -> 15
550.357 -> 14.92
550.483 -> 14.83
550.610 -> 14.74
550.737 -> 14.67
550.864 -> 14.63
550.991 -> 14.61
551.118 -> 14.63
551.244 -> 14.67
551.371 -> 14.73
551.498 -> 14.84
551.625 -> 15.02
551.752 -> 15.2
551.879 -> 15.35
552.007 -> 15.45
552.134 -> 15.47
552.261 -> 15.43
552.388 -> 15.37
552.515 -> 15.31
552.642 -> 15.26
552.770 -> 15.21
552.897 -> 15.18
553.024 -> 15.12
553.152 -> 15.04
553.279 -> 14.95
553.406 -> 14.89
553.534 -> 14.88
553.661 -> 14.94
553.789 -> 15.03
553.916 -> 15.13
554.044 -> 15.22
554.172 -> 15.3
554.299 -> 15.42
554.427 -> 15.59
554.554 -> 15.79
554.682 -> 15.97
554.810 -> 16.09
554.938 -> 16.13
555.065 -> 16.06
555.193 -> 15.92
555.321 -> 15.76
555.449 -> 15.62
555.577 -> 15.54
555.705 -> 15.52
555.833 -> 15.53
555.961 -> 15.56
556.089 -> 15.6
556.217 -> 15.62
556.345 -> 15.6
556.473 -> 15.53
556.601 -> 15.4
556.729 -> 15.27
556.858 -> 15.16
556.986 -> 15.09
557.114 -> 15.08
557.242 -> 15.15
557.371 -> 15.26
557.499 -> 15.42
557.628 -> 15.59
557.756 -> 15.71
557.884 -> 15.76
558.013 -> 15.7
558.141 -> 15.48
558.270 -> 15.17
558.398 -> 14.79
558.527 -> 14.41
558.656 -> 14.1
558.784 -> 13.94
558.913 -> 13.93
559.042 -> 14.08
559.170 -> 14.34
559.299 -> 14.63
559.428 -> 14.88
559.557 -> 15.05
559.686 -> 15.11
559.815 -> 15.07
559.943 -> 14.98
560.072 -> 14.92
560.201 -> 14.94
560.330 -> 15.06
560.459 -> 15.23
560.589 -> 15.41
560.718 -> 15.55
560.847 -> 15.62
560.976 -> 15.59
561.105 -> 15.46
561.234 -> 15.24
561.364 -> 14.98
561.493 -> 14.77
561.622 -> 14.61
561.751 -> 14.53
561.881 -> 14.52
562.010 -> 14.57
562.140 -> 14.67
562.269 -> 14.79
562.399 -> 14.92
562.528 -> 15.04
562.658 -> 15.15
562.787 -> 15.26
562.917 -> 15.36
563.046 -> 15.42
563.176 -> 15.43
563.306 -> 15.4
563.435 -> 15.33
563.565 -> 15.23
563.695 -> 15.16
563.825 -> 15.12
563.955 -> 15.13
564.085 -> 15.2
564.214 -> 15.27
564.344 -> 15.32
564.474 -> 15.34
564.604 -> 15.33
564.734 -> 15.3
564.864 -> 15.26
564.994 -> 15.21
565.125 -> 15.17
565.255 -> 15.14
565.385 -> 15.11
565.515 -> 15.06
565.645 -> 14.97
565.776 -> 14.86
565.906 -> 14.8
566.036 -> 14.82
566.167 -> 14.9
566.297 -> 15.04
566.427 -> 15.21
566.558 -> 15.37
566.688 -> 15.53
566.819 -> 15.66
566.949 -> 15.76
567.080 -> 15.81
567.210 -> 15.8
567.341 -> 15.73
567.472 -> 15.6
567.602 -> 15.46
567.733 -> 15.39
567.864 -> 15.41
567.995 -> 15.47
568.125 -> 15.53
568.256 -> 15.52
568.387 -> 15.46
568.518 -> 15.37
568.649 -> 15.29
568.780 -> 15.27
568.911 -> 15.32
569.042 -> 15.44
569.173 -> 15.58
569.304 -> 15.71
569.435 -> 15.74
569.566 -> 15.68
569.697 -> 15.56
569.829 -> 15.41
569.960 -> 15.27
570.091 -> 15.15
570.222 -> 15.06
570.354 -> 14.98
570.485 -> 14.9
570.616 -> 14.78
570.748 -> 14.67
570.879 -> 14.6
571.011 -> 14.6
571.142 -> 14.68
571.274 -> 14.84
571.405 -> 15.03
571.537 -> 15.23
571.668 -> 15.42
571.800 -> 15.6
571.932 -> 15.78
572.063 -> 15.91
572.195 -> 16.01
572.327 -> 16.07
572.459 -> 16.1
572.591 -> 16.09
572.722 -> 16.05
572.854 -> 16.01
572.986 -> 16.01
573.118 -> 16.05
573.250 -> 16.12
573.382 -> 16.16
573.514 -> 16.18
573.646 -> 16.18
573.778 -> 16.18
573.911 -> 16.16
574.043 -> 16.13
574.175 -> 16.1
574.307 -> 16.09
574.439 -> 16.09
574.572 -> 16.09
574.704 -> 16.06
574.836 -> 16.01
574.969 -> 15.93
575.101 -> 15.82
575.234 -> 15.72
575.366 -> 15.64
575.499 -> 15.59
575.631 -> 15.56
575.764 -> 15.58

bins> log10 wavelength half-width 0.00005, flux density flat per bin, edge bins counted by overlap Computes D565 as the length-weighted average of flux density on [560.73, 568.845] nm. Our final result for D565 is 15.2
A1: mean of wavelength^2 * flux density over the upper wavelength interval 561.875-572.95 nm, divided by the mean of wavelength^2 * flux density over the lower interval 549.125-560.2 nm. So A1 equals 1.1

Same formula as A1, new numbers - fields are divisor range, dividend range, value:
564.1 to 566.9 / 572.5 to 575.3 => 1.09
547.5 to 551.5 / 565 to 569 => 1.10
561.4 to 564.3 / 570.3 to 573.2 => 1.06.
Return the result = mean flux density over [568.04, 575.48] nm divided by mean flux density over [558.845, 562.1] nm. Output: 1.05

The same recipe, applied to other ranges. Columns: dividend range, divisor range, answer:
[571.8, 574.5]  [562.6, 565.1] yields 1.05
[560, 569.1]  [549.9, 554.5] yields 1.01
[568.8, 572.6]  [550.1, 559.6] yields 1.01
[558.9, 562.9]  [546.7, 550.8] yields 1.01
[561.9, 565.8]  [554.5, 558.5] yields 0.98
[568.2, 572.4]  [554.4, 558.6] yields 0.99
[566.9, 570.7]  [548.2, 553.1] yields 1.03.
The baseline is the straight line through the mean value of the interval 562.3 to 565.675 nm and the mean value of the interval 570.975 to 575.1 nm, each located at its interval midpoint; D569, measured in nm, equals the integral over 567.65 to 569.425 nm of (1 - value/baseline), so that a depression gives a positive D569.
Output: 0.01 nm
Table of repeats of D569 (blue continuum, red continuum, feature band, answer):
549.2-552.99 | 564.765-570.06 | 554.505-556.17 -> -0.07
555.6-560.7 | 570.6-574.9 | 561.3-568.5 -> 0.09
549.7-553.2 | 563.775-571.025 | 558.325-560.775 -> 0.06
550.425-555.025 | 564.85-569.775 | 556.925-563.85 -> 0.11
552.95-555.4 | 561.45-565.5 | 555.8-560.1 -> 0.06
